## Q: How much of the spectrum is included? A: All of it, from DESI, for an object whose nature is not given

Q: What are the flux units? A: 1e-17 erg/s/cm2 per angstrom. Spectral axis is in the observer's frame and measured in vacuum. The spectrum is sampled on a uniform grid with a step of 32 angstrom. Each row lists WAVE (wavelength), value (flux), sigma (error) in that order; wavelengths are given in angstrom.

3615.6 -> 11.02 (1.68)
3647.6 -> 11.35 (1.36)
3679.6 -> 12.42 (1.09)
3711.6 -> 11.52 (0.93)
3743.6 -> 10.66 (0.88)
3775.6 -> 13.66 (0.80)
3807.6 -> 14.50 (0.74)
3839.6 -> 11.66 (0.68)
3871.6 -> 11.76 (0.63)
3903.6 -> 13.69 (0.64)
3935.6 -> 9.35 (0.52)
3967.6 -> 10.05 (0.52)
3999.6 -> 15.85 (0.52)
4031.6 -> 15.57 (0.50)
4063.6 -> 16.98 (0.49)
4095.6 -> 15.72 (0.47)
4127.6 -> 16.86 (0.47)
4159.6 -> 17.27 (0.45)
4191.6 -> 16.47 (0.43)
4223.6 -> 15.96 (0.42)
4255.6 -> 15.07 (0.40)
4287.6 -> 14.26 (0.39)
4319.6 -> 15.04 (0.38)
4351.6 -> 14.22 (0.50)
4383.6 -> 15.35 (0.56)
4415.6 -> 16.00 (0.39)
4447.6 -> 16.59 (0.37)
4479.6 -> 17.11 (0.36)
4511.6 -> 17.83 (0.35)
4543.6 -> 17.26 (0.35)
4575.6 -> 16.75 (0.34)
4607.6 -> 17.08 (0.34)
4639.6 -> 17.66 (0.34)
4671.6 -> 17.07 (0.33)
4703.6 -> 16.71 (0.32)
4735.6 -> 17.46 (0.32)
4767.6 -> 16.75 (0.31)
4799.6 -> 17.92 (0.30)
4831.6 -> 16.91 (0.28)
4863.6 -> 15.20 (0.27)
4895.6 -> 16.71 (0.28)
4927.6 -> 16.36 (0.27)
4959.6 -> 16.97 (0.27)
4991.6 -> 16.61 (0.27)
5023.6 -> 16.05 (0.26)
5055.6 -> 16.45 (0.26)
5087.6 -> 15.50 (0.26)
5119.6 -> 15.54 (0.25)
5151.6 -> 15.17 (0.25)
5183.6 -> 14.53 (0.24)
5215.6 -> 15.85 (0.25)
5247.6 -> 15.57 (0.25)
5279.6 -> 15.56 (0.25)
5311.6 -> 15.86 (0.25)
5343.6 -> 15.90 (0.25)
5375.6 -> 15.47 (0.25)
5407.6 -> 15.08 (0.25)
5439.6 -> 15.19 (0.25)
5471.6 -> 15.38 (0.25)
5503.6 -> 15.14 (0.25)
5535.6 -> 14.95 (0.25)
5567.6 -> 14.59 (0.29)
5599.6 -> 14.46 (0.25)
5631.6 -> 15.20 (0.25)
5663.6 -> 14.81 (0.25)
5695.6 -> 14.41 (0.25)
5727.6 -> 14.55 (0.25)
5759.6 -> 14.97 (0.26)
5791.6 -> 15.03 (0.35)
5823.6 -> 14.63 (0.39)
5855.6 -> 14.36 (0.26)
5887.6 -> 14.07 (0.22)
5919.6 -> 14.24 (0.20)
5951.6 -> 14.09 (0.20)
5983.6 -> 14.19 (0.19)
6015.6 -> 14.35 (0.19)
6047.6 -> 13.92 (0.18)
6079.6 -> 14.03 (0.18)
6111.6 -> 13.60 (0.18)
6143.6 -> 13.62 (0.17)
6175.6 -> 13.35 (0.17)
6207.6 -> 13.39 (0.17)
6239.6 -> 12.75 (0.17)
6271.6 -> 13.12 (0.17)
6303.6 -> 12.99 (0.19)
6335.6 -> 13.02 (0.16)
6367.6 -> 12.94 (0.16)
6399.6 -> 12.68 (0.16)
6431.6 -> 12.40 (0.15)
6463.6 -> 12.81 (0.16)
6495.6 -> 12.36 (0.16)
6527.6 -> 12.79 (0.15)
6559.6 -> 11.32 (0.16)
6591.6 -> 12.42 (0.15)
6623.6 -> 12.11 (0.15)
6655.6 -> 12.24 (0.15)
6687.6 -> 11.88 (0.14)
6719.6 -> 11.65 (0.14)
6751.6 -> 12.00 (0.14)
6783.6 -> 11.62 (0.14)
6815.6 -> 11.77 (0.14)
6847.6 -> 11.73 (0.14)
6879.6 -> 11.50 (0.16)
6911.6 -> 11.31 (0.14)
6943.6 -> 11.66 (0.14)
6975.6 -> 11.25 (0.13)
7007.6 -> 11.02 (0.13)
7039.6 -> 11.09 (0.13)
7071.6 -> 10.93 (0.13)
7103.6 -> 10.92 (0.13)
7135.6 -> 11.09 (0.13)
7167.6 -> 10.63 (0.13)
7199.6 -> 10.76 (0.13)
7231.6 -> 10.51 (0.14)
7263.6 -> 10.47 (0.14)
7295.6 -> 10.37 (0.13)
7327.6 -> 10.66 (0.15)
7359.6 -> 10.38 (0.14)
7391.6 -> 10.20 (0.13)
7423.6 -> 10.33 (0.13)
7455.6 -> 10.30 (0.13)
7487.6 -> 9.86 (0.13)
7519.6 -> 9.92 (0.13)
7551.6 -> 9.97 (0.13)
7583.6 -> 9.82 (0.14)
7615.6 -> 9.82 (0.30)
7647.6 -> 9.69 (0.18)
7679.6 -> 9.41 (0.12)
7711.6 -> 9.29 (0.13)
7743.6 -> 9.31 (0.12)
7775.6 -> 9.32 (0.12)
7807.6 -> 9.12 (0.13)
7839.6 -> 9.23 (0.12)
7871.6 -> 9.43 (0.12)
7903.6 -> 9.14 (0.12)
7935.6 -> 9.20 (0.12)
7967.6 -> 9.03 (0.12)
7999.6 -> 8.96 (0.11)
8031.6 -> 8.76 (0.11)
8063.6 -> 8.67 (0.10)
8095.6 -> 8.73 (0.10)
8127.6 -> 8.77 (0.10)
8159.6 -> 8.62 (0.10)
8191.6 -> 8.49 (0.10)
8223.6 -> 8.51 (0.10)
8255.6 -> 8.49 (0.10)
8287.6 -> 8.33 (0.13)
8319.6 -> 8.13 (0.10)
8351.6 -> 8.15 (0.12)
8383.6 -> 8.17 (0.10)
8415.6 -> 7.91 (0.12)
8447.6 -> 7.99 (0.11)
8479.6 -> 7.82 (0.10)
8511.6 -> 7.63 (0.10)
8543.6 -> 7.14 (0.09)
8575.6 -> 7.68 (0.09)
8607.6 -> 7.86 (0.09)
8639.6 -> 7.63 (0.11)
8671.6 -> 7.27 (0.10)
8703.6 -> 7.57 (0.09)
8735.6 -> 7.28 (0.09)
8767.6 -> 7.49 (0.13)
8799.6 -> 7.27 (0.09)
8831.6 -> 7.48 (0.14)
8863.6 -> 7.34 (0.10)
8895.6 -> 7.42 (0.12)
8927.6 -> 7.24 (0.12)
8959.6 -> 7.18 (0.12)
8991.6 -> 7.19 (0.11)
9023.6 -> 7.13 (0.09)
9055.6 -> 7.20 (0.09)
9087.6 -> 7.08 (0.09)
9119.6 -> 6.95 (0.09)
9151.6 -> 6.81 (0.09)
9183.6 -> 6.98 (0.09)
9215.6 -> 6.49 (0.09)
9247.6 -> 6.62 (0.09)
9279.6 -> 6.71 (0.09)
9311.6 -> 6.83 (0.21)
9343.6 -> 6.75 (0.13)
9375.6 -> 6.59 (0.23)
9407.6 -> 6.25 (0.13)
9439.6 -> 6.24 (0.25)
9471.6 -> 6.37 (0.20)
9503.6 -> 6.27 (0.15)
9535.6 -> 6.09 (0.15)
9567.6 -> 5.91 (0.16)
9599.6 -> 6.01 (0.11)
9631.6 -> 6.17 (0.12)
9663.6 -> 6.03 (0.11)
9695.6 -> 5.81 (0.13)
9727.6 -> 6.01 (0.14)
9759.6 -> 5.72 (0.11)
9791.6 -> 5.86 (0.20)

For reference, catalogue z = 0.00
